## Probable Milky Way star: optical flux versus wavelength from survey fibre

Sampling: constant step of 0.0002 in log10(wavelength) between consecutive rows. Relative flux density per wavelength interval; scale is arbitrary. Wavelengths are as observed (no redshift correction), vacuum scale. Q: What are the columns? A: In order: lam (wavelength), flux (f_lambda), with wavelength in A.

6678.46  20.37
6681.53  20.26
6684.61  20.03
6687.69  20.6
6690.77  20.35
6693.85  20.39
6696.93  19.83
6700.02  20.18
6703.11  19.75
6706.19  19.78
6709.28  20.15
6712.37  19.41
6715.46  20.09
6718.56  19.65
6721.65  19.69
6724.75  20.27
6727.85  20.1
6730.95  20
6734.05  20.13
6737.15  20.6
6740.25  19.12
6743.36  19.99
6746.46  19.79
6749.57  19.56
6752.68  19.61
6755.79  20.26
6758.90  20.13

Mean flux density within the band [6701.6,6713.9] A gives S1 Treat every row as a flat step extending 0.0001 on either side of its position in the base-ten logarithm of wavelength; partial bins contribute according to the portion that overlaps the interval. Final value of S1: 19.8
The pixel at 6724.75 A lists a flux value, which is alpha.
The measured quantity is 20.27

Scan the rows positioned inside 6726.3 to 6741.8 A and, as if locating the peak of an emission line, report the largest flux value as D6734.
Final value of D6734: 20.6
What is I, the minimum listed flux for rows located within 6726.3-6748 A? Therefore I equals 19.12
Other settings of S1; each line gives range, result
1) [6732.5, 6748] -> 19.9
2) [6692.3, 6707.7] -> 20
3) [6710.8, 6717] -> 19.8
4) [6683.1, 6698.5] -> 20.2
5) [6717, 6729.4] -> 19.9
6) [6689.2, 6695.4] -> 20.4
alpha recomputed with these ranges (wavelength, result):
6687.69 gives 20.6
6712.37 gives 19.41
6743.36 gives 19.99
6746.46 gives 19.79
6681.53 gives 20.26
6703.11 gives 19.75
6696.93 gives 19.83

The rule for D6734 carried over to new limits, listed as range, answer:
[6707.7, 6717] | 20.15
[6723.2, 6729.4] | 20.27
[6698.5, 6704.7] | 20.18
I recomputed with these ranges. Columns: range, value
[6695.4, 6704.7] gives 19.75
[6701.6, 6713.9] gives 19.41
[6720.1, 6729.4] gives 19.69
